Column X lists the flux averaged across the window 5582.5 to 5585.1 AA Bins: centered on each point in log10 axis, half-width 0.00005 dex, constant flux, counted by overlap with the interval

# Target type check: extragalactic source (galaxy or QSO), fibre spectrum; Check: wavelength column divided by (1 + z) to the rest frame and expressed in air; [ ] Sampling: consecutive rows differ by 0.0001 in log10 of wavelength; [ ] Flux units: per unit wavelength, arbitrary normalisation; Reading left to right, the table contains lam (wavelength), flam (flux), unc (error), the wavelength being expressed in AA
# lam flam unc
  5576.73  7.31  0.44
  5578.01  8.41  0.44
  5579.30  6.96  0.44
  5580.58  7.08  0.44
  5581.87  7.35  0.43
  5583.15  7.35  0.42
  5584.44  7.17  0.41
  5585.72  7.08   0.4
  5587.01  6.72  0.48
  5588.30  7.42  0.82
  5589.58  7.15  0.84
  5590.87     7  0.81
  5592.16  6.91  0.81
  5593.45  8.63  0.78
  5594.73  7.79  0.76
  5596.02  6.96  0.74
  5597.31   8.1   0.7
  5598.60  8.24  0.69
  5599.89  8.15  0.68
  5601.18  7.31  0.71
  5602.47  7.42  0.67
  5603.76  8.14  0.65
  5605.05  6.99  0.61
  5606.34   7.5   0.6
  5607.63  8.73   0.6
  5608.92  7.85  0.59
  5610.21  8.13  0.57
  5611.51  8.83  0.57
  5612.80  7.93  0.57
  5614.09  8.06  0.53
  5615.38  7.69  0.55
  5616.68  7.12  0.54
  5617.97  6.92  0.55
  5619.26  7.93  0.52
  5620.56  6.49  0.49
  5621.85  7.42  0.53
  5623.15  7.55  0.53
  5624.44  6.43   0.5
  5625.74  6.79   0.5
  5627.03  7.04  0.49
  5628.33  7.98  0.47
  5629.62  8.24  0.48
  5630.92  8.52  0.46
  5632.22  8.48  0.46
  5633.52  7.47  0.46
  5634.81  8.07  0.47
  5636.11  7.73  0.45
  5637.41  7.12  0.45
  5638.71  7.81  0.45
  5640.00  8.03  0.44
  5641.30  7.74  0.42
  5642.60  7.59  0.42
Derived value 7.28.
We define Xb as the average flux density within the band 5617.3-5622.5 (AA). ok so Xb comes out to 7.19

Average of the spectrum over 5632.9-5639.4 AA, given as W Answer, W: 7.65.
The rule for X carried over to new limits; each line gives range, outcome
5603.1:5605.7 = 7.57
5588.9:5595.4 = 7.5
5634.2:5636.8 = 7.87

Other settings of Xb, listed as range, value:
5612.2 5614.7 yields 8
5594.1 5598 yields 7.62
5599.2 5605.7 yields 7.61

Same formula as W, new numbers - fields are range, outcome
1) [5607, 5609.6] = 8.29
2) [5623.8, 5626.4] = 6.62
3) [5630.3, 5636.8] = 8.04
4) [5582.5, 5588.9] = 7.15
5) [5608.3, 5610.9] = 7.98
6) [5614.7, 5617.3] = 7.41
